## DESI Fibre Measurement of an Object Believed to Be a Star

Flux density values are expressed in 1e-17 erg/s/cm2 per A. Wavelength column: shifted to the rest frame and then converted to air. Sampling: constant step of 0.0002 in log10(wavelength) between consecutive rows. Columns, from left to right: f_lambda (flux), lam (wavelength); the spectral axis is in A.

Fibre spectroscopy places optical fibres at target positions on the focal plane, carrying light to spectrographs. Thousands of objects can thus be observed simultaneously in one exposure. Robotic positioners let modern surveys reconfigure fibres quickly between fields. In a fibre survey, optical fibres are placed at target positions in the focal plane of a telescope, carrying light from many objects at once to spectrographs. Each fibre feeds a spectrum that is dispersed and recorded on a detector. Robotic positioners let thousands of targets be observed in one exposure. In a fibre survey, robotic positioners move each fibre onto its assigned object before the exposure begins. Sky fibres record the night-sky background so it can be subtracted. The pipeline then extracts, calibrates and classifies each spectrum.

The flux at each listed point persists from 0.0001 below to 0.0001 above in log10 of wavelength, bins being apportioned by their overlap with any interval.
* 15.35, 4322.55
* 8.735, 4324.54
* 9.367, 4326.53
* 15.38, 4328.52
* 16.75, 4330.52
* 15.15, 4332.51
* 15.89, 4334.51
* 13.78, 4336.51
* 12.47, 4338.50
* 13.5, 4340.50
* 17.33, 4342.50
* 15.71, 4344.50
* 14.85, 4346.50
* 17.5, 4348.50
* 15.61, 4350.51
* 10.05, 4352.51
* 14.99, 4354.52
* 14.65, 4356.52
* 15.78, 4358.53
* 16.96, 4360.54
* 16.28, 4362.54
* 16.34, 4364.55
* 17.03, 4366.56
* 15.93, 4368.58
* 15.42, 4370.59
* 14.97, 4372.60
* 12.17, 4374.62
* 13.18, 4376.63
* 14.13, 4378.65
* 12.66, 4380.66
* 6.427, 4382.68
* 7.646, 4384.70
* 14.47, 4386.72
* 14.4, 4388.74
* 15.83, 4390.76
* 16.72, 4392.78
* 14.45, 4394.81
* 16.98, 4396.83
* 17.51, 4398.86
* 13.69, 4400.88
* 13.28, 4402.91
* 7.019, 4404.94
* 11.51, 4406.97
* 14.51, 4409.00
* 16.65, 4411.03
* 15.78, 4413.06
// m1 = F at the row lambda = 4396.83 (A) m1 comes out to 16.98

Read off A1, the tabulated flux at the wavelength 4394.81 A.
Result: 14.45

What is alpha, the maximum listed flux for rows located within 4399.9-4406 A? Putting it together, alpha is 13.69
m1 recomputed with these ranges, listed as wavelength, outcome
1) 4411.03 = 16.65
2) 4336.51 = 13.78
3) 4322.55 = 15.35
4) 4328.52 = 15.38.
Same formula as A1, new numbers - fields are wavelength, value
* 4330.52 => 16.75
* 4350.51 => 15.61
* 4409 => 14.51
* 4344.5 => 15.71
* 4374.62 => 12.17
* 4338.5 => 12.47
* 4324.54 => 8.735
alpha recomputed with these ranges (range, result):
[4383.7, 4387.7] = 14.47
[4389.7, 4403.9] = 17.51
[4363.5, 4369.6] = 17.03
